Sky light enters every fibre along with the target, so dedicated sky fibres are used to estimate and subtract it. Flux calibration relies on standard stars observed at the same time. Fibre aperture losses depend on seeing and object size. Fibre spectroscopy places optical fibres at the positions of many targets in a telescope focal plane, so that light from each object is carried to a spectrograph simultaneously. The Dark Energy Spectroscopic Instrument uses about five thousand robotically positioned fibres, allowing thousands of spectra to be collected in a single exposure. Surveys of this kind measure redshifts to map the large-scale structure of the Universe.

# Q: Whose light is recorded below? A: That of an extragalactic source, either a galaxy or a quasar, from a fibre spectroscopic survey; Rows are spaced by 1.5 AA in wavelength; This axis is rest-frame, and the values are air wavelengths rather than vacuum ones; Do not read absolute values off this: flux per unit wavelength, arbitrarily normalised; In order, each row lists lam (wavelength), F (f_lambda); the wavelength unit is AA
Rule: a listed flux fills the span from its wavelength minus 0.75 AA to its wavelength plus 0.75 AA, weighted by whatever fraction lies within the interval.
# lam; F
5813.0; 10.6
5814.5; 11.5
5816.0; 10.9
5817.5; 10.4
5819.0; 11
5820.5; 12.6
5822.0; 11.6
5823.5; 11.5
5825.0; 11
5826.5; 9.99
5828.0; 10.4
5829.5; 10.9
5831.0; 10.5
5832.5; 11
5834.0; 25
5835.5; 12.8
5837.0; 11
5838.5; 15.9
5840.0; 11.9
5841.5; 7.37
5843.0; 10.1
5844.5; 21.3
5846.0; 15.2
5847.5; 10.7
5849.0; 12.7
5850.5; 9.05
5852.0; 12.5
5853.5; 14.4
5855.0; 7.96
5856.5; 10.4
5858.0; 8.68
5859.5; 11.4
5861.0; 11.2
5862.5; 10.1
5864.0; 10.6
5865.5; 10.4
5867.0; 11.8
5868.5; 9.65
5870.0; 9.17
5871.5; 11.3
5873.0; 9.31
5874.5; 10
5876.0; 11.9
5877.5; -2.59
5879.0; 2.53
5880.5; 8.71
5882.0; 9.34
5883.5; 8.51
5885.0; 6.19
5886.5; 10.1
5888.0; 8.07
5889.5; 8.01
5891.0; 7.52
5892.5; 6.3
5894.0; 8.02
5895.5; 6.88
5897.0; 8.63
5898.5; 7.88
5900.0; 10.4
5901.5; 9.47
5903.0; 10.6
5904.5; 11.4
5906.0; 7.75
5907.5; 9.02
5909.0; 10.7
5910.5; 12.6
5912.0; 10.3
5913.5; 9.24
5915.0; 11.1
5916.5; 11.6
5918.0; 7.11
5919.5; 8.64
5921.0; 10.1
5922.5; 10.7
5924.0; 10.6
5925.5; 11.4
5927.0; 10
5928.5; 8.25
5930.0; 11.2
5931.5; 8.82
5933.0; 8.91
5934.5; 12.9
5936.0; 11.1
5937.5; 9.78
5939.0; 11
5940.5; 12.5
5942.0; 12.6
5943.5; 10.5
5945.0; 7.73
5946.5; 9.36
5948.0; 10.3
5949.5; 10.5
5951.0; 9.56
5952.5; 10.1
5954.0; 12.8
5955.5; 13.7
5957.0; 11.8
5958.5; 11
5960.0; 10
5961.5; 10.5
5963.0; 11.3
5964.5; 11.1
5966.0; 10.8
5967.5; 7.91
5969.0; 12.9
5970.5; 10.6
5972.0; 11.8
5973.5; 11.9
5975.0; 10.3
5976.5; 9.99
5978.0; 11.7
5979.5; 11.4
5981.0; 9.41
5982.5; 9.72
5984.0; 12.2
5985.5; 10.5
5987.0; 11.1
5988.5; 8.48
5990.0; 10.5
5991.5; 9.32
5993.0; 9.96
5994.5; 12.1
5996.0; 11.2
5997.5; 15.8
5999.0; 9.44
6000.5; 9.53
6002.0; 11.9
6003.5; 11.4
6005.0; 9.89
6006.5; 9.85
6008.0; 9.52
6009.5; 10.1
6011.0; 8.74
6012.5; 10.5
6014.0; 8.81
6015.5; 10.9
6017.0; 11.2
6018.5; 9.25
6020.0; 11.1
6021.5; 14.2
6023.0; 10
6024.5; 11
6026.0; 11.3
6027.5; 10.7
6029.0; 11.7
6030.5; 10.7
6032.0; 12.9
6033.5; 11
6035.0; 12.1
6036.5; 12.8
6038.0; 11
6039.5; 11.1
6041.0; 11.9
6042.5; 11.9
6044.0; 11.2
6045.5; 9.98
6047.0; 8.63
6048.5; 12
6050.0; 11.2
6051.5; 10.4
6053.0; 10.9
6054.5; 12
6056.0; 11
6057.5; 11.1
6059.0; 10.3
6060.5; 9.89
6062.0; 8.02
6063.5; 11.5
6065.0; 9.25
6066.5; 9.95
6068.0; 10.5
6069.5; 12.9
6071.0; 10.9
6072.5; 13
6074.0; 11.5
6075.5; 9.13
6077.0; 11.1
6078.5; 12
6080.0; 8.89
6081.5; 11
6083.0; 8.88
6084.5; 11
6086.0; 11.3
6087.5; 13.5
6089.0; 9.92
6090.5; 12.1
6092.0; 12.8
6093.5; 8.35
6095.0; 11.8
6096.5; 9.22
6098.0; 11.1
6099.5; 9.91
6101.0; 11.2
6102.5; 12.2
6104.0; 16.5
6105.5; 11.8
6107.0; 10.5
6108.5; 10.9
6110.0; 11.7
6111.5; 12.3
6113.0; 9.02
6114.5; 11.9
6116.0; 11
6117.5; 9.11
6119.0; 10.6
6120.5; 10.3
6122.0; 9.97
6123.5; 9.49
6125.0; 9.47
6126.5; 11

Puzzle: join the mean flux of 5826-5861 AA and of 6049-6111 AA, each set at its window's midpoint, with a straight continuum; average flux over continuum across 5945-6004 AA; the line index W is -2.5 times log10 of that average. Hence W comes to 0.07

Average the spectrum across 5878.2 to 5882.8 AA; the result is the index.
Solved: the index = 6.78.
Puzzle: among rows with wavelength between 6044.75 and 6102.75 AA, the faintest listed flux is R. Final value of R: 8.02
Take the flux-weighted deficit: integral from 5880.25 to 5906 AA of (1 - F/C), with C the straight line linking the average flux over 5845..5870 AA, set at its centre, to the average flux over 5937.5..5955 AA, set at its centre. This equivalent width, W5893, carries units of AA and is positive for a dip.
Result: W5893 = 5.5 AA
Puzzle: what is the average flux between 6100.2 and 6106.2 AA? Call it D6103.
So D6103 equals 12.9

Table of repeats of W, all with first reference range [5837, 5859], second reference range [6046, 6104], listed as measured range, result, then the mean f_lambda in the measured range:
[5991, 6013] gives 0.06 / 10.6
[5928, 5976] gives 0.07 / 10.7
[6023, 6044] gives -0.04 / 11.5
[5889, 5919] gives 0.26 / 9.23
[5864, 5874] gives 0.16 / 10.3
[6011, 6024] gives 0.05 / 10.6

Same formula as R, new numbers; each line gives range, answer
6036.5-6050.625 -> 8.63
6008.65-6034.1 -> 8.74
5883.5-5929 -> 6.19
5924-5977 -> 7.73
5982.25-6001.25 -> 8.48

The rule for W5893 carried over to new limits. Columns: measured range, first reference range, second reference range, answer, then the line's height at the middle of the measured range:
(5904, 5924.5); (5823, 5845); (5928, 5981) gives 2.41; 11.4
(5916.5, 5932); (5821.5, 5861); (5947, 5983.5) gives 2.05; 11.3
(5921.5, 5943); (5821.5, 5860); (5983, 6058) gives 1.54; 11.5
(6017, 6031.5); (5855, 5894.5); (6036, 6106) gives -0.93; 10.5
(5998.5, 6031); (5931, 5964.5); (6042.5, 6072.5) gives 0.59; 10.7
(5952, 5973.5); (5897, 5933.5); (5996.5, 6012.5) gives -1.94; 10.3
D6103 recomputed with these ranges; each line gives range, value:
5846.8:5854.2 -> 11.9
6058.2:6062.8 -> 9.44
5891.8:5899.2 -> 7.55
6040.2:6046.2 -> 11.3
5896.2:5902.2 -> 9.07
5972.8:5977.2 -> 10.7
